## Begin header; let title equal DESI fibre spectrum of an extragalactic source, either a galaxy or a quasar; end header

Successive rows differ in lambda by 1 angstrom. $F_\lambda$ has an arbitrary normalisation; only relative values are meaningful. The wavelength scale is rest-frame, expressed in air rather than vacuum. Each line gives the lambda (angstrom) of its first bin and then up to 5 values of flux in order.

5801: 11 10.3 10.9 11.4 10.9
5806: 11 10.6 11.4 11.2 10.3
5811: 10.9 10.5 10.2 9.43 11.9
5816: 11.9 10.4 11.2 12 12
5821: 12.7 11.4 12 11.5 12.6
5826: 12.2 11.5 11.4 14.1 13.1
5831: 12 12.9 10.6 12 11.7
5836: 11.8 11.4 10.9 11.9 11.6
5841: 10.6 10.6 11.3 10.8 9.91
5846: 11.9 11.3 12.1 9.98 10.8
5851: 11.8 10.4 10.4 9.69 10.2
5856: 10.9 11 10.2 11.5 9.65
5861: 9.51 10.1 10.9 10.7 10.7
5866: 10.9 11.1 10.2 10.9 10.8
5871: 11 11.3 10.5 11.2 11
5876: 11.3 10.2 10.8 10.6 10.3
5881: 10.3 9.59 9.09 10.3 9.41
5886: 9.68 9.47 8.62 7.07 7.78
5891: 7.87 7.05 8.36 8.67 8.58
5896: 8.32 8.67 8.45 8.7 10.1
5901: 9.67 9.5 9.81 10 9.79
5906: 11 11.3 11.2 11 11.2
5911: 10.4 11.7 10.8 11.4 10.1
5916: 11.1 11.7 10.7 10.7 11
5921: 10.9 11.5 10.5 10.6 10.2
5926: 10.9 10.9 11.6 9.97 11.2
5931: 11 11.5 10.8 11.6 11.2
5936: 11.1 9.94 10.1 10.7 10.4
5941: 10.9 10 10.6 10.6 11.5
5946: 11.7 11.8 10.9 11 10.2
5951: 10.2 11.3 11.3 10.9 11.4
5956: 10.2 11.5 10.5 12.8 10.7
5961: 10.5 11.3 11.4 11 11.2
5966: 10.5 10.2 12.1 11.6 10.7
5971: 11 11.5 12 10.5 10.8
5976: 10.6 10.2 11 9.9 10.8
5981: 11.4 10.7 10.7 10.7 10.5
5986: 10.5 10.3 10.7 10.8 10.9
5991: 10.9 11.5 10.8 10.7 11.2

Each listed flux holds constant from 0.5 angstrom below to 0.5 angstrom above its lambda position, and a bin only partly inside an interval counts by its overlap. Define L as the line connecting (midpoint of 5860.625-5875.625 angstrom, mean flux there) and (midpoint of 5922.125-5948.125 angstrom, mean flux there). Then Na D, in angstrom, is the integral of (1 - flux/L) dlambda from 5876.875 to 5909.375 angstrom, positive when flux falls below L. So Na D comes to 4.1 angstrom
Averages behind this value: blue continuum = 10.7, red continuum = 10.9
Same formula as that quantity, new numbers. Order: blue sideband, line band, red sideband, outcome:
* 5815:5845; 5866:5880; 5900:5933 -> 0.5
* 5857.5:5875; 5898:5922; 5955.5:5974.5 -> 0.6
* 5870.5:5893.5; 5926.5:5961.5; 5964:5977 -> -1.0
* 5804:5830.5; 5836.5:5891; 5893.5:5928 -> 2.3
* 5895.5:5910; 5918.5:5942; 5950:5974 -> -0.9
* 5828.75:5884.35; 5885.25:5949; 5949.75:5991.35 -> 3.8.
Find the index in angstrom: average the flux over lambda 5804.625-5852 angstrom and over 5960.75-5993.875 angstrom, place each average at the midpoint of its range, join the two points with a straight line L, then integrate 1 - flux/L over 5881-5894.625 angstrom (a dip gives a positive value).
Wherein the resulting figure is 3.0 angstrom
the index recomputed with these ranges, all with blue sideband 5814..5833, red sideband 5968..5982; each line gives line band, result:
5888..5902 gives 3.7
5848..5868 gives 1.9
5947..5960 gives 0.1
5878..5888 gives 1.5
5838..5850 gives 0.7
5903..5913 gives 0.5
